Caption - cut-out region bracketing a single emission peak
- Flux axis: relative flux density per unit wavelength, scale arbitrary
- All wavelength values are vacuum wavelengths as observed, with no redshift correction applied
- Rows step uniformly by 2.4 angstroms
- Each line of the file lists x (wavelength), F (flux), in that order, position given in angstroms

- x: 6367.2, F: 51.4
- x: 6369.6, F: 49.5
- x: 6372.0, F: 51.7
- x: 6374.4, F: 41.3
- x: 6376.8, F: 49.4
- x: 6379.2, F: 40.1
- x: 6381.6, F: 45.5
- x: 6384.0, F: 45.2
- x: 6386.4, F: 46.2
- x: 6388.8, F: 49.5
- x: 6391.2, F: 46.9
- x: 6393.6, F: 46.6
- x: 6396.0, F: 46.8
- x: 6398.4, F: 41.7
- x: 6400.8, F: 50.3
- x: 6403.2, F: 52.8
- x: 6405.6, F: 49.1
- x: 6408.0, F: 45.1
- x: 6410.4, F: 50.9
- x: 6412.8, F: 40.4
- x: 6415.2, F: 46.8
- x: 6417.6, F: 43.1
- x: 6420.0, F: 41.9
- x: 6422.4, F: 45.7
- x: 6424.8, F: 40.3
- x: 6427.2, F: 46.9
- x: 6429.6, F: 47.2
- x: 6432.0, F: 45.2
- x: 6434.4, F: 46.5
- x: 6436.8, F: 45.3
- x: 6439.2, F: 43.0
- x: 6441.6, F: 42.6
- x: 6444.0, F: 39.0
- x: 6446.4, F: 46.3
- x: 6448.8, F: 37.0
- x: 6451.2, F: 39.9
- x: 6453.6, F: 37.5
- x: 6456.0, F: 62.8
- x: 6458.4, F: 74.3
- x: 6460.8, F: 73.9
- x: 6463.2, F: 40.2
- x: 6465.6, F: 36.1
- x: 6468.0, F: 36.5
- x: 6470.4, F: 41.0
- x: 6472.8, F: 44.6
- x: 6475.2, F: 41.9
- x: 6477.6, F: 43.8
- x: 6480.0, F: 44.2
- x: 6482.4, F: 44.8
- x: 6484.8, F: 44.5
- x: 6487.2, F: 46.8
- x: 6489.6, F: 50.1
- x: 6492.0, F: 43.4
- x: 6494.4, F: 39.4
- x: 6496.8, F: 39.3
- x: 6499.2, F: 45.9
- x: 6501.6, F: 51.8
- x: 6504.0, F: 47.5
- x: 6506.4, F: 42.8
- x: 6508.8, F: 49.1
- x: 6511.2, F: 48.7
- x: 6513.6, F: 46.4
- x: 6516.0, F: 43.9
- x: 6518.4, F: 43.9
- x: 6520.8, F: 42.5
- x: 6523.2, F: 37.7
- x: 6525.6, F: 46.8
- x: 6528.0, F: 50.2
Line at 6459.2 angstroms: H-beta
